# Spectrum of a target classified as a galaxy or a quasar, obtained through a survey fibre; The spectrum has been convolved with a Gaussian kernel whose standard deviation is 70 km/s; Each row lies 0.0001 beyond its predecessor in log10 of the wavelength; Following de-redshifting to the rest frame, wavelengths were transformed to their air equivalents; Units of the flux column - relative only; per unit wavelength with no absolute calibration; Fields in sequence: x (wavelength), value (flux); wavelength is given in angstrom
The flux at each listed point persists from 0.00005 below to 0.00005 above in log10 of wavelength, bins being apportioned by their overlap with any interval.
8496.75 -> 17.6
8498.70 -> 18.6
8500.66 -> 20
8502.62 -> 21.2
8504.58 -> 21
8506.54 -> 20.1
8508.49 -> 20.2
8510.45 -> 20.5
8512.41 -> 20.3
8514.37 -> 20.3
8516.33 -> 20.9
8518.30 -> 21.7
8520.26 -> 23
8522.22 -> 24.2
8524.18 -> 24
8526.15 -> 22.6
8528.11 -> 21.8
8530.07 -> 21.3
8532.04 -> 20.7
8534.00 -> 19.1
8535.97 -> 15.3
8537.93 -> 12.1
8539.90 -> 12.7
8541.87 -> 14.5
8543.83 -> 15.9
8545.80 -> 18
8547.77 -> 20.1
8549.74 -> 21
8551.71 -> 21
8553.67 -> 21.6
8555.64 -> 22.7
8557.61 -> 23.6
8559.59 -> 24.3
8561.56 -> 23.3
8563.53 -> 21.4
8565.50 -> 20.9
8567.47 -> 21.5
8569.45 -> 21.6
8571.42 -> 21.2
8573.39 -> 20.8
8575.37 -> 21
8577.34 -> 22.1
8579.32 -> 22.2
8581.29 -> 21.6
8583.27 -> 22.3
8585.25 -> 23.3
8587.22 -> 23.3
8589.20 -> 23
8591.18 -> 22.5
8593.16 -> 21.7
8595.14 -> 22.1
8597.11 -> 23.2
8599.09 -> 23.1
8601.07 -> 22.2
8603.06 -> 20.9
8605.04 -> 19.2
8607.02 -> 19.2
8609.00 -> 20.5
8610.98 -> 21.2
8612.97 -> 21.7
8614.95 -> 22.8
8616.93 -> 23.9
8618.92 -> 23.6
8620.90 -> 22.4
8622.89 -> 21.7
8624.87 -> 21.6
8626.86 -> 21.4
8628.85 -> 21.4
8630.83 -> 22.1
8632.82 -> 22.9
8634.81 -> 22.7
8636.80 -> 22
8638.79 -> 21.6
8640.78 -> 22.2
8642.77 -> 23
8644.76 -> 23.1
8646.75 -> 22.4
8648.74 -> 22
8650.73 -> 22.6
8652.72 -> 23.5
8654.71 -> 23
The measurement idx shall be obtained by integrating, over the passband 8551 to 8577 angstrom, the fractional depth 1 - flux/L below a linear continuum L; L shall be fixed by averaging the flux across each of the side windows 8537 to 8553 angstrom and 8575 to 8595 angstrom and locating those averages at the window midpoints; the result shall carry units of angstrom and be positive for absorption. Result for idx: -3.3 angstrom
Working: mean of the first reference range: 17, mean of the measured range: 21.9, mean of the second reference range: 22.3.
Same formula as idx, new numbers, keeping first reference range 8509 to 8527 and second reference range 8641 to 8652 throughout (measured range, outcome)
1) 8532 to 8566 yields 4.3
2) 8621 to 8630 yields 0.4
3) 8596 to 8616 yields 0.9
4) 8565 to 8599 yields 0.3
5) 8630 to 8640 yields 0.1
